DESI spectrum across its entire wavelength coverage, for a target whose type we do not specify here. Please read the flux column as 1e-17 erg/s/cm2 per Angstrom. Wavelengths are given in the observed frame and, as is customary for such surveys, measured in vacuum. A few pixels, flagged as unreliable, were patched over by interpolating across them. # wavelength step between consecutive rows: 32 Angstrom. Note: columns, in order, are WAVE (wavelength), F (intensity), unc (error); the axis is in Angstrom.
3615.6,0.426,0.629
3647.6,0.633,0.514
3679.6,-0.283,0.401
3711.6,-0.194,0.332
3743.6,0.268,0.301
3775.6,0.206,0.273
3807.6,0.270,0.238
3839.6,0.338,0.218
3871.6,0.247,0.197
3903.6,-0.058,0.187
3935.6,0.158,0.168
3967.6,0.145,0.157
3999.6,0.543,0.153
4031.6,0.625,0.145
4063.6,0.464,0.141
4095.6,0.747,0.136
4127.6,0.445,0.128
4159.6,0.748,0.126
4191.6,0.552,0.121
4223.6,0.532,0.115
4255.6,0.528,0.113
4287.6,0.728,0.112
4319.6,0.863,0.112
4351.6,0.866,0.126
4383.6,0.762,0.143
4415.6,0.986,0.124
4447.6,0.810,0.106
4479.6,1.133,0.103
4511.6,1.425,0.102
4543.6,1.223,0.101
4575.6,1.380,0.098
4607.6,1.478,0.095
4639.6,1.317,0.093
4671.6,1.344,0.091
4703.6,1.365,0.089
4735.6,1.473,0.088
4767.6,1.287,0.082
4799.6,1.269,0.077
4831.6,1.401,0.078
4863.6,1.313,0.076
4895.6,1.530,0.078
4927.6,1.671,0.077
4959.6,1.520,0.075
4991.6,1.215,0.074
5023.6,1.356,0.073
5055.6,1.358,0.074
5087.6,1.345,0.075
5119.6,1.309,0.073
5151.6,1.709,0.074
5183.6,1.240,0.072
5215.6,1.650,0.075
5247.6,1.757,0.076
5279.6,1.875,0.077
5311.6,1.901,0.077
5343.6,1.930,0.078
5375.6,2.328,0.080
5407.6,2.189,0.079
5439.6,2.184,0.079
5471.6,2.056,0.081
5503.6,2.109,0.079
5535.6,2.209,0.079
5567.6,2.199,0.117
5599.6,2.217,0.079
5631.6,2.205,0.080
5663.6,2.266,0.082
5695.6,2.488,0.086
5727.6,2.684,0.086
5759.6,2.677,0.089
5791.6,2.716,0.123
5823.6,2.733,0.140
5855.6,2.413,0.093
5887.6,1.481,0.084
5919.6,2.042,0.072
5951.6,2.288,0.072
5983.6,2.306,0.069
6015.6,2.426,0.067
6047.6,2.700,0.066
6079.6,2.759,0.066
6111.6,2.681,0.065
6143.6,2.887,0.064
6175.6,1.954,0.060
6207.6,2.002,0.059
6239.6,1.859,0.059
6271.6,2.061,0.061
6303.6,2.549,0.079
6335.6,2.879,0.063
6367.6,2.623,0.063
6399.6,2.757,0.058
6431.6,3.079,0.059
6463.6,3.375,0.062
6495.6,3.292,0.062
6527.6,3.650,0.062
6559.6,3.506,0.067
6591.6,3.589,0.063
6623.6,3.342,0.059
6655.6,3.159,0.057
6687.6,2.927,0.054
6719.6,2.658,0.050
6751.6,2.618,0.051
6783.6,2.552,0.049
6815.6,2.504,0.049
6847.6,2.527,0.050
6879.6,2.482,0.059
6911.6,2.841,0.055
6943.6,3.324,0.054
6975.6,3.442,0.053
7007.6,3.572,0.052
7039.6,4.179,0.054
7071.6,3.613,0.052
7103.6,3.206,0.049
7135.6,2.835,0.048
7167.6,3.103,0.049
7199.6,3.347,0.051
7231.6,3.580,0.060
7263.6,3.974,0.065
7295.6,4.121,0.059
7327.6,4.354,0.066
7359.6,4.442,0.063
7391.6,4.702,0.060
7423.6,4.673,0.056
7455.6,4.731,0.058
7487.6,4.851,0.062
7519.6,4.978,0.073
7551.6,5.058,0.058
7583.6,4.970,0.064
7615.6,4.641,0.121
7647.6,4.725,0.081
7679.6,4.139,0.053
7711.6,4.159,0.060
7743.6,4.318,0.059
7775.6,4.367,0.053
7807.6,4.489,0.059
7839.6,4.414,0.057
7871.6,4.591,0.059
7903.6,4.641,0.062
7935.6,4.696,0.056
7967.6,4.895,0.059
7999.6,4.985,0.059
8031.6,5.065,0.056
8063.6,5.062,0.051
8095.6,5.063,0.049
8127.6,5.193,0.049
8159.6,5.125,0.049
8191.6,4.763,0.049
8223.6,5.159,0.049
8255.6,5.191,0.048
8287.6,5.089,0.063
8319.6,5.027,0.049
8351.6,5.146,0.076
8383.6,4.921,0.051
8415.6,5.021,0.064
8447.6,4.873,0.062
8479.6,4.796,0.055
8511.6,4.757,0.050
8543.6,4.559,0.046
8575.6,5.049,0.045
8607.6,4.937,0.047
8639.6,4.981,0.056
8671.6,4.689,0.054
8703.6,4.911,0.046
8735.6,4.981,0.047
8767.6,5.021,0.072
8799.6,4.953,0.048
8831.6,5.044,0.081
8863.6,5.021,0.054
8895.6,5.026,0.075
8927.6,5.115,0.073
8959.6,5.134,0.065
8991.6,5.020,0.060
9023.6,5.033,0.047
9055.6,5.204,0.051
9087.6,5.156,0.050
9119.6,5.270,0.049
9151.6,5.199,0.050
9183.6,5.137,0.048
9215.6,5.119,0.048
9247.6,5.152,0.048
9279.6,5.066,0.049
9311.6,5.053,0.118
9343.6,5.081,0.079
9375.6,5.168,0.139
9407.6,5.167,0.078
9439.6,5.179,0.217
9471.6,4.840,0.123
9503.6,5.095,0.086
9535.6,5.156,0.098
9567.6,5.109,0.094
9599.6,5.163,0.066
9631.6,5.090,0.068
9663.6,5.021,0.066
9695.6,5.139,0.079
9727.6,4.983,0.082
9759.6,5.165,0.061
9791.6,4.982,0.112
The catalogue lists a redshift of 0.000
